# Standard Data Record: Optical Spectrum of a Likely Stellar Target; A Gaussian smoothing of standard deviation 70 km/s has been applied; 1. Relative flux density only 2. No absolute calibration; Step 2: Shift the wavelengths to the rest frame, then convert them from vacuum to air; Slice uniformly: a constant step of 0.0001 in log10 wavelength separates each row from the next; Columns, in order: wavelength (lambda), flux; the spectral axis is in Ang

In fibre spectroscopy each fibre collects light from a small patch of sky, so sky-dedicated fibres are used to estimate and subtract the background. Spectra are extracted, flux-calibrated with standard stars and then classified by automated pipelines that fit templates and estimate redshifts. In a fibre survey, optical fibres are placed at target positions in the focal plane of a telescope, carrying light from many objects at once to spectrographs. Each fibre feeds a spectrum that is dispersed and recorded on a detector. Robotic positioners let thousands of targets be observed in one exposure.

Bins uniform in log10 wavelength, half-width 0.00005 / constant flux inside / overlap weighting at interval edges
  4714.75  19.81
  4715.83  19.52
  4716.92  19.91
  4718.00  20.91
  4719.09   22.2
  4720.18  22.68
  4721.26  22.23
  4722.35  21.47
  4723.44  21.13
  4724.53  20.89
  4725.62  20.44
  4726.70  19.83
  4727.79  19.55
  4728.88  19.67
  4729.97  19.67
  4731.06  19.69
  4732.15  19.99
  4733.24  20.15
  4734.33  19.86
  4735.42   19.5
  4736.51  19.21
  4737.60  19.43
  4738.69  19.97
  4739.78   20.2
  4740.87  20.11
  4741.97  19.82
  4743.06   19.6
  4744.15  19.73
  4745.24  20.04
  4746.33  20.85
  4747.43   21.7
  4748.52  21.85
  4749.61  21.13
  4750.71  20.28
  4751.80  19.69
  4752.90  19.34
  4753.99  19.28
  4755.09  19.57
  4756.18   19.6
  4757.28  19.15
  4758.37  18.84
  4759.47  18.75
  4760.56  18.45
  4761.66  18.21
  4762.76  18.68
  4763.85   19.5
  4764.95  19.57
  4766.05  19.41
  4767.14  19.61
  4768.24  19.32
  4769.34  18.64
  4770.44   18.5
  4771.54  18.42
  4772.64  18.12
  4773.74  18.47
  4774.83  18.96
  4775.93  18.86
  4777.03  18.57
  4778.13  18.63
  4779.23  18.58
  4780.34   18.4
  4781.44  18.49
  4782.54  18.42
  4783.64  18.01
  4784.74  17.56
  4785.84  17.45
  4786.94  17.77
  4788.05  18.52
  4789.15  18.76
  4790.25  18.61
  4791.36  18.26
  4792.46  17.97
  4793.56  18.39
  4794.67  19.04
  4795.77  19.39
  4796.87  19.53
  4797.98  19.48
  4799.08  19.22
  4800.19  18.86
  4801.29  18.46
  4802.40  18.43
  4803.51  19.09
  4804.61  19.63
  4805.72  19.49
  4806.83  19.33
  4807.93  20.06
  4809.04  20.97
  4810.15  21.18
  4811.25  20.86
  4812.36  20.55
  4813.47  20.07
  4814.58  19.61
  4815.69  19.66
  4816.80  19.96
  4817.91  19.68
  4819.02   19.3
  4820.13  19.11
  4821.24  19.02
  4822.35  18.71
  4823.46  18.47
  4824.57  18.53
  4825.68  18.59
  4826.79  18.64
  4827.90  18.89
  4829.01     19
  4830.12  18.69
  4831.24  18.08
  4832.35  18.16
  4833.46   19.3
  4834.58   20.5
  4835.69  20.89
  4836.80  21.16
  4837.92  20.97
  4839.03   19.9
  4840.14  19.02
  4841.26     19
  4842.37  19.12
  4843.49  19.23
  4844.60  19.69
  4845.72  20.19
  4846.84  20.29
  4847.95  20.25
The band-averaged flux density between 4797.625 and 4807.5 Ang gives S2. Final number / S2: 19.1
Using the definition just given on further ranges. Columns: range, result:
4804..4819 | 20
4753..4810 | 18.9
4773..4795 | 18.4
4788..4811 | 19.2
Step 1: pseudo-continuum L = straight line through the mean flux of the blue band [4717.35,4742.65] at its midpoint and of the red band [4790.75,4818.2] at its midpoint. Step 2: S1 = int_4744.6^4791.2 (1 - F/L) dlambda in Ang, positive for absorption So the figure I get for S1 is 2.0 Ang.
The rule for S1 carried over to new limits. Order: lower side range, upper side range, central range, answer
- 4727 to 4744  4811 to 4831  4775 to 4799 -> 1.1 Ang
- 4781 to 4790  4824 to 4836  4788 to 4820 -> -1.6 Ang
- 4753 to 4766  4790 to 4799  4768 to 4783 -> 0.3 Ang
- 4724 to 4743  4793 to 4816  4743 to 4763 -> 0.1 Ang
